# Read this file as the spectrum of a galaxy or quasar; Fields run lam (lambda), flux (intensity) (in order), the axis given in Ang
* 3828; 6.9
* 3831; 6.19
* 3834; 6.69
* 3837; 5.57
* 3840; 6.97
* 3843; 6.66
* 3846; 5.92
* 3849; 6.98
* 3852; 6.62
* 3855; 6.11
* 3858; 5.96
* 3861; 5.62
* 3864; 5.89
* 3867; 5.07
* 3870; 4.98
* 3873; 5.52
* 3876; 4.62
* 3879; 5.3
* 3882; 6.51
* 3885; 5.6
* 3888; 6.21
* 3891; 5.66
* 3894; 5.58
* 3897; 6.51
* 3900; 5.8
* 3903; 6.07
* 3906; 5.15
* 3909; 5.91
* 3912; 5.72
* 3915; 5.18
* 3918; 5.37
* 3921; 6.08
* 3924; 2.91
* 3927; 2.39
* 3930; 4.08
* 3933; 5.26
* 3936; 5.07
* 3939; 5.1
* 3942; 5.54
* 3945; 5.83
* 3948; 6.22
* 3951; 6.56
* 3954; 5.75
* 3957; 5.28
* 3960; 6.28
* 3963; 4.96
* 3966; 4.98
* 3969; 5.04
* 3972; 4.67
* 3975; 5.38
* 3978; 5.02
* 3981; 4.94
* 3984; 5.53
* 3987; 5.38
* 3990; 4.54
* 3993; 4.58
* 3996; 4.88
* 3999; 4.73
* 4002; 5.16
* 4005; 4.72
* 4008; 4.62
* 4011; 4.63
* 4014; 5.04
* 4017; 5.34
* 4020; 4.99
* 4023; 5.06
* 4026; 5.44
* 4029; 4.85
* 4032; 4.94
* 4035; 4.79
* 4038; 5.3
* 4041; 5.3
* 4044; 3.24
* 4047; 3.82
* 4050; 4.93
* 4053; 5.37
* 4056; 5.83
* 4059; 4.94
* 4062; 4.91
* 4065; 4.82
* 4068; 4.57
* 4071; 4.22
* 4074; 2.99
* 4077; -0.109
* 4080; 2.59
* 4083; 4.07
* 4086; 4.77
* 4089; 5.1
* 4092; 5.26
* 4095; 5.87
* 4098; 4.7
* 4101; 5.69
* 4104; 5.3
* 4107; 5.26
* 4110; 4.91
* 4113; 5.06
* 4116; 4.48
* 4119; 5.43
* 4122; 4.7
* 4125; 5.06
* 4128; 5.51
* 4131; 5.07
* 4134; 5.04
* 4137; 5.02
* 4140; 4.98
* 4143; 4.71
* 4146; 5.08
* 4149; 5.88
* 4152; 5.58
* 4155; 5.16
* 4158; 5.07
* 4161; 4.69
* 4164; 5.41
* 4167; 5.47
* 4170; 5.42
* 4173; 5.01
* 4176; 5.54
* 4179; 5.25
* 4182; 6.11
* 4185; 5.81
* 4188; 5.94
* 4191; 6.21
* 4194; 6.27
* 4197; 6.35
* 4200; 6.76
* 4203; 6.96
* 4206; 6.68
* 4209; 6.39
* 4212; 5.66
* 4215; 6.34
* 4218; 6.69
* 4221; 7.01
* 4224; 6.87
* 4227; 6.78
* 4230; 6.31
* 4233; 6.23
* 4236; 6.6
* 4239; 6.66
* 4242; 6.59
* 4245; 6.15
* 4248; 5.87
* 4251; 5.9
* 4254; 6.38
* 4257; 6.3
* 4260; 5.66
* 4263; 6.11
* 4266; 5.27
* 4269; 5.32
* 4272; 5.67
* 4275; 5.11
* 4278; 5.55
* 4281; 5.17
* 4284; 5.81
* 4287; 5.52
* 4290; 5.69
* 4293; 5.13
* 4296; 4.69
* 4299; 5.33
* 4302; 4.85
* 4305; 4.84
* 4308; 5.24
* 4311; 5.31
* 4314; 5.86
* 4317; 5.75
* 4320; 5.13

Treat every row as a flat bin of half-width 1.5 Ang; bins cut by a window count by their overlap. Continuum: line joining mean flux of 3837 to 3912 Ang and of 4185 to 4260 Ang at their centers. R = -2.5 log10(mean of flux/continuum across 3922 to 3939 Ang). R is 0.40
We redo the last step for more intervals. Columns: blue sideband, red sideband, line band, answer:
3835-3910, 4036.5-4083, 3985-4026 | -0.06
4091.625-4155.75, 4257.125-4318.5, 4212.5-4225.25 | -0.24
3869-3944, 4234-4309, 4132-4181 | 0.07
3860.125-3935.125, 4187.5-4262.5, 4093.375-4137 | 0.17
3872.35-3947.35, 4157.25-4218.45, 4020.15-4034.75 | 0.11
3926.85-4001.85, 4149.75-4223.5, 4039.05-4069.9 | 0.15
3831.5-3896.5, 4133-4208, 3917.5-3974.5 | 0.14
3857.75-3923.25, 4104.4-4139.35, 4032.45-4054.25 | 0.12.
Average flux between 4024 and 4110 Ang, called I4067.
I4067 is 4.61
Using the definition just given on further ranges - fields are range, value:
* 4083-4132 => 5.1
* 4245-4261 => 6.05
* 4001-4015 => 4.81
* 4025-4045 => 4.86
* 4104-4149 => 5.06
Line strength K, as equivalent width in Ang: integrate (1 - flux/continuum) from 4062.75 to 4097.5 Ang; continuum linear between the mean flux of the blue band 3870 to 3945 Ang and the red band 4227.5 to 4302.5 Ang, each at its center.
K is 9.3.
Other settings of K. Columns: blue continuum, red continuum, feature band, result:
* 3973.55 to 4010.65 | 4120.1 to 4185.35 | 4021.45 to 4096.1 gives 8.2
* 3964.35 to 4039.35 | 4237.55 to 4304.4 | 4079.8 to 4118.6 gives 2.1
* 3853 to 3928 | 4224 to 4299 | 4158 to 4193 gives 1.5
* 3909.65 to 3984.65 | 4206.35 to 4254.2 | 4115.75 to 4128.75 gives 1.9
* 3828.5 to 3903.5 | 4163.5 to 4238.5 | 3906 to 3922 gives 1.1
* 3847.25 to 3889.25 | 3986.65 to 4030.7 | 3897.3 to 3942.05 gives 3.3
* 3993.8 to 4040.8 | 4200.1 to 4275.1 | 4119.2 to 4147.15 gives 3.0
